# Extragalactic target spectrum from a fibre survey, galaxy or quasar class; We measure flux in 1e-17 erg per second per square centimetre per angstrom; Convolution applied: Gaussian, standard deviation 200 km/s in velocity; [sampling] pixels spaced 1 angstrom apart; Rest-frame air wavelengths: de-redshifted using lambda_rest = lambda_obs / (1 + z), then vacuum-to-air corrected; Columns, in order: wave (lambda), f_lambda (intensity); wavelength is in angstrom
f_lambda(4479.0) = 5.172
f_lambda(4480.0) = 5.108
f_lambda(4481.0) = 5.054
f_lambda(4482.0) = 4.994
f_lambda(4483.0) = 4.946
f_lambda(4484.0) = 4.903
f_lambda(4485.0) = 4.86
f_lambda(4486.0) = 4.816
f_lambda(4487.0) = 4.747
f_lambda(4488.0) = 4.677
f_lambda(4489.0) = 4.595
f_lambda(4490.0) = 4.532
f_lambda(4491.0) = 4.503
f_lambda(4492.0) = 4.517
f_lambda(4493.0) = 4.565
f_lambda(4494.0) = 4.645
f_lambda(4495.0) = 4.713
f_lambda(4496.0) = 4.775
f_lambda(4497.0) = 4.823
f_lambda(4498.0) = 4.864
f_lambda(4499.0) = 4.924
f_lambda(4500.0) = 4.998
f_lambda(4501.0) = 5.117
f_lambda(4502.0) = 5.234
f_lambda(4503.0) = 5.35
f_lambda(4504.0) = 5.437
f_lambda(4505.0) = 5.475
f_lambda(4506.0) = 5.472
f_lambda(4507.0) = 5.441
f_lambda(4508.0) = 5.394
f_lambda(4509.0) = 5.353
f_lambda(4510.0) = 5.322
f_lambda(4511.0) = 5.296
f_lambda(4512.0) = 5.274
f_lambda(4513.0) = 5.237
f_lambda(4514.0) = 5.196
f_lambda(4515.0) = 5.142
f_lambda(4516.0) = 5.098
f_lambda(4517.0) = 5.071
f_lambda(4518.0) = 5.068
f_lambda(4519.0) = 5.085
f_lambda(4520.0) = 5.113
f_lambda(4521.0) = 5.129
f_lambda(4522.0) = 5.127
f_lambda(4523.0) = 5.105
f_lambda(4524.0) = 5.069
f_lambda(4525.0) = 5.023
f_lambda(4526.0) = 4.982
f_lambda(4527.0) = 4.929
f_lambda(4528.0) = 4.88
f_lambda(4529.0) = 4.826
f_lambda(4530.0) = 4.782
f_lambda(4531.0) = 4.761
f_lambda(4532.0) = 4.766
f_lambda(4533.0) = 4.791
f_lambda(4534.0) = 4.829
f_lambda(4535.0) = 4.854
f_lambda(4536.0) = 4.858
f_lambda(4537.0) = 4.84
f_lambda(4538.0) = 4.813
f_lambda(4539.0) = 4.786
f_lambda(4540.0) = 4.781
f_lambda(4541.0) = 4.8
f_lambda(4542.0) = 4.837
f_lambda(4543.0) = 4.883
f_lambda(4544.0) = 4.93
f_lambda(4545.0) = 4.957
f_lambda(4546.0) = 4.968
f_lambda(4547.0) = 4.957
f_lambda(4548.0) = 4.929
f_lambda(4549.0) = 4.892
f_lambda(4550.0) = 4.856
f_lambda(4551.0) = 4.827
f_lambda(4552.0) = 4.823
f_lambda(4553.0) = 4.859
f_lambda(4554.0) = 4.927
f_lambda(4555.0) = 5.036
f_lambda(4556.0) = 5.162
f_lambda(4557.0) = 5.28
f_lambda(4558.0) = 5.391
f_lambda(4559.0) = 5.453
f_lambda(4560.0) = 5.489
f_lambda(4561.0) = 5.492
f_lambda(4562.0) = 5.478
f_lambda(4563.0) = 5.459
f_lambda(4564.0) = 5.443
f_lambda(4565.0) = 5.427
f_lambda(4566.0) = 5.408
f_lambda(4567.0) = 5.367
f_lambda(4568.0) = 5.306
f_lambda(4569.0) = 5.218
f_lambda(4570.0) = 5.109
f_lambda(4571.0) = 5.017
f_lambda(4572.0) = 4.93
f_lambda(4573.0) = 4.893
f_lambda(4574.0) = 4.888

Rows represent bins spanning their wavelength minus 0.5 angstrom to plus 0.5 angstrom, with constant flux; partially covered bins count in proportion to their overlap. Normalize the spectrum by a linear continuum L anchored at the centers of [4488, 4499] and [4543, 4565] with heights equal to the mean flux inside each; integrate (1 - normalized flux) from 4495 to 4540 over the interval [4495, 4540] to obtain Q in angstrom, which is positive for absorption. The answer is -2.0 angstrom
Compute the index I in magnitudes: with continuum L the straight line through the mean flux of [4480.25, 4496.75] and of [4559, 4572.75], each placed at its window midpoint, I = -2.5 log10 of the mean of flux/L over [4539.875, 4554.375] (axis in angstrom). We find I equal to 0.06 mag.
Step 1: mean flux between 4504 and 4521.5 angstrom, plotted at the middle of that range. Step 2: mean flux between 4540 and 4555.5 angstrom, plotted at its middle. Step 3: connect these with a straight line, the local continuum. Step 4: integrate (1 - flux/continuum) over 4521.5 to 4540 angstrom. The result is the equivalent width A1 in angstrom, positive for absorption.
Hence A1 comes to 0.7 angstrom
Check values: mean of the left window 5.25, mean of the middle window 4.89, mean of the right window 4.89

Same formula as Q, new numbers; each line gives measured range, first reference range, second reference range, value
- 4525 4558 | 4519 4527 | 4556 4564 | 2.18 angstrom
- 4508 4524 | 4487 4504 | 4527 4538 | -1.18 angstrom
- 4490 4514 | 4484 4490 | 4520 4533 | -1.24 angstrom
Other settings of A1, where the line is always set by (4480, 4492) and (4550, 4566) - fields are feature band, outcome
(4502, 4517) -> -1.15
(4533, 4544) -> 0.60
